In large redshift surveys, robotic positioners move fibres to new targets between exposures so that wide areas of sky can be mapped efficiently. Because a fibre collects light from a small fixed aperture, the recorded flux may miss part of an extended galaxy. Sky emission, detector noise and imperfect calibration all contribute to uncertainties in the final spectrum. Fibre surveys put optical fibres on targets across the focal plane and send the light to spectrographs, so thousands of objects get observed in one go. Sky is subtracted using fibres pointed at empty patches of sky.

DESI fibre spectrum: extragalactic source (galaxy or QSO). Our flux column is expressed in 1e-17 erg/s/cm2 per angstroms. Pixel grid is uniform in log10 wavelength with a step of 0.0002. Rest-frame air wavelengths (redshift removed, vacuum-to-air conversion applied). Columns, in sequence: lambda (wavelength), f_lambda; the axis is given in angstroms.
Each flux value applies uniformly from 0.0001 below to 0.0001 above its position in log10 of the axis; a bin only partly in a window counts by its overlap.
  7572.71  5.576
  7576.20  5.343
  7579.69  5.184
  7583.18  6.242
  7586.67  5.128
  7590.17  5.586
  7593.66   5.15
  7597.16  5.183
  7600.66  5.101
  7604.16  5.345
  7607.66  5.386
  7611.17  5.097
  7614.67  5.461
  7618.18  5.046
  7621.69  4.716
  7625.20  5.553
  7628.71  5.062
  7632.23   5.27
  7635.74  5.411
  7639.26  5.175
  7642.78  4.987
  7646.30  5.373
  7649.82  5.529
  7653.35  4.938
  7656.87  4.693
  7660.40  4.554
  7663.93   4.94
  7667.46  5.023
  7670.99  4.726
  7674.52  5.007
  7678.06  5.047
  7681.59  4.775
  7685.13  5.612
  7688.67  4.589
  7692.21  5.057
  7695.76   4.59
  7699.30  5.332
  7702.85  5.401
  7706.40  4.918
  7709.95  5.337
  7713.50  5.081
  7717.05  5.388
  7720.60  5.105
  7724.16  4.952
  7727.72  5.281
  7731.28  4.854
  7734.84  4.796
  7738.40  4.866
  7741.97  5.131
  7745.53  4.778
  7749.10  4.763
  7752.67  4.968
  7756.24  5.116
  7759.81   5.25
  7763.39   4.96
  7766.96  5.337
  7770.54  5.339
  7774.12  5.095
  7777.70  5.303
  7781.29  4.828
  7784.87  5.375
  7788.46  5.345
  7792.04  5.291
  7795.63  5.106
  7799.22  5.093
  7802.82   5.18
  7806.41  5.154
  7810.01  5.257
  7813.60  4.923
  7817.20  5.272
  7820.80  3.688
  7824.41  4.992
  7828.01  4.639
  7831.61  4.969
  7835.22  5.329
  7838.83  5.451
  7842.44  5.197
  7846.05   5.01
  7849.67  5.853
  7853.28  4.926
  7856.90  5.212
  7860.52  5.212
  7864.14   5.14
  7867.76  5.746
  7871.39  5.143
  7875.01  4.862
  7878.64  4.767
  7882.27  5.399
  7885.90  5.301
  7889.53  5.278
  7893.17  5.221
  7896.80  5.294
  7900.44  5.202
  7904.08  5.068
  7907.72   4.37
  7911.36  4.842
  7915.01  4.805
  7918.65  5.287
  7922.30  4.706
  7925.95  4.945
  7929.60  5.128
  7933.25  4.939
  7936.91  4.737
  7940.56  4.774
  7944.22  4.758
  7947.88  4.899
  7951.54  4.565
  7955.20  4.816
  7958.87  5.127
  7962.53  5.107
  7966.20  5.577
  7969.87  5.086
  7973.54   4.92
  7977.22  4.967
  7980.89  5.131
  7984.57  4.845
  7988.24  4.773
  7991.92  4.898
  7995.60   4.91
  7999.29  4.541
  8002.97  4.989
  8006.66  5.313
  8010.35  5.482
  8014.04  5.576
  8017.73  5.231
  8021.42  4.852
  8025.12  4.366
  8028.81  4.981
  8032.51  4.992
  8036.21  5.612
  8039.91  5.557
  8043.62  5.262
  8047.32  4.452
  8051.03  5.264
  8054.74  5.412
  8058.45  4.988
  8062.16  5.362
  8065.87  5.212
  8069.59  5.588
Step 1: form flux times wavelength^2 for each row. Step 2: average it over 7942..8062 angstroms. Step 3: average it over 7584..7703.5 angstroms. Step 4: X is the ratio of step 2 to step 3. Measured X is 1.08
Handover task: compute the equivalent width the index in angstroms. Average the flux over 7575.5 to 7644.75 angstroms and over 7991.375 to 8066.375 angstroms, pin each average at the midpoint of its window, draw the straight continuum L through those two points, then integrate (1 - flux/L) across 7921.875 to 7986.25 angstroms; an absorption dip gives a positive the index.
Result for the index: 2.3 angstroms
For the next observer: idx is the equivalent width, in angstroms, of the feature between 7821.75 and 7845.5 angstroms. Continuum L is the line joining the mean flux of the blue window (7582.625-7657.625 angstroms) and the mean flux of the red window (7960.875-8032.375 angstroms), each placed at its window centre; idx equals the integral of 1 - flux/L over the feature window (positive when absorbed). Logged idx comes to 0.36 angstroms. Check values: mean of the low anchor 5.24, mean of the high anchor 5.03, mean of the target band 5.04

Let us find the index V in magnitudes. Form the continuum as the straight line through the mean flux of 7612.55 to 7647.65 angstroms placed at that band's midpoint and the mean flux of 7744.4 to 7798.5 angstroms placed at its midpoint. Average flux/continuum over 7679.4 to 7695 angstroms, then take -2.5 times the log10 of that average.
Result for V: 0.04 mag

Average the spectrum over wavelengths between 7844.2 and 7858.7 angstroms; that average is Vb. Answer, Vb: 5.25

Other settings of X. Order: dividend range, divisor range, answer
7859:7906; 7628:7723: 1.08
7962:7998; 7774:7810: 1.01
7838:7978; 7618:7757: 1.06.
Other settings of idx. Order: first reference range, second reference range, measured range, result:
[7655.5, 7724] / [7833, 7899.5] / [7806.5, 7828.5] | 1.46 angstroms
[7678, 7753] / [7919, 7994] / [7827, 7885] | -2.44 angstroms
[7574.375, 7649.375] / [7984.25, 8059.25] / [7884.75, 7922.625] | 0.64 angstroms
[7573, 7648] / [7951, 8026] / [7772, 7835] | 1.33 angstroms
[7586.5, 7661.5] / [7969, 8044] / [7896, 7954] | 2.23 angstroms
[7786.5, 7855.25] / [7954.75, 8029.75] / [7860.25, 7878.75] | -0.37 angstroms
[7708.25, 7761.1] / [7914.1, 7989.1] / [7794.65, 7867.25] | -1.30 angstroms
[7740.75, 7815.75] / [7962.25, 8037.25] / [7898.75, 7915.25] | 0.71 angstroms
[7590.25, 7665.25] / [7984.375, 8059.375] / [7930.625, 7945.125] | 0.75 angstroms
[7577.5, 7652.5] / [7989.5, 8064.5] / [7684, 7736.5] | 1.59 angstroms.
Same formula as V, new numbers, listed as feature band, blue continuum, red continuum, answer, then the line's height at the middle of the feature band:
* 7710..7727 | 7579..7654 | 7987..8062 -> 0.013 mag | 5.23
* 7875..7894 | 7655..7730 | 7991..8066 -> -0.019 mag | 5.07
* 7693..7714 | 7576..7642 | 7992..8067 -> 0.028 mag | 5.24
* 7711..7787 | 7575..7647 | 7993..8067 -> 0.030 mag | 5.22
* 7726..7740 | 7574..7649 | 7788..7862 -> 0.048 mag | 5.18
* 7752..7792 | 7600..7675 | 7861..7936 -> -0.020 mag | 5.09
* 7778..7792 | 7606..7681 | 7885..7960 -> -0.041 mag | 5.02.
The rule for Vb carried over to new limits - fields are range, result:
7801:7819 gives 5.16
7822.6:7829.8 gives 4.81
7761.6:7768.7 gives 5.15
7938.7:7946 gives 4.77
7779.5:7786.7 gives 5.1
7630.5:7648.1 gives 5.25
